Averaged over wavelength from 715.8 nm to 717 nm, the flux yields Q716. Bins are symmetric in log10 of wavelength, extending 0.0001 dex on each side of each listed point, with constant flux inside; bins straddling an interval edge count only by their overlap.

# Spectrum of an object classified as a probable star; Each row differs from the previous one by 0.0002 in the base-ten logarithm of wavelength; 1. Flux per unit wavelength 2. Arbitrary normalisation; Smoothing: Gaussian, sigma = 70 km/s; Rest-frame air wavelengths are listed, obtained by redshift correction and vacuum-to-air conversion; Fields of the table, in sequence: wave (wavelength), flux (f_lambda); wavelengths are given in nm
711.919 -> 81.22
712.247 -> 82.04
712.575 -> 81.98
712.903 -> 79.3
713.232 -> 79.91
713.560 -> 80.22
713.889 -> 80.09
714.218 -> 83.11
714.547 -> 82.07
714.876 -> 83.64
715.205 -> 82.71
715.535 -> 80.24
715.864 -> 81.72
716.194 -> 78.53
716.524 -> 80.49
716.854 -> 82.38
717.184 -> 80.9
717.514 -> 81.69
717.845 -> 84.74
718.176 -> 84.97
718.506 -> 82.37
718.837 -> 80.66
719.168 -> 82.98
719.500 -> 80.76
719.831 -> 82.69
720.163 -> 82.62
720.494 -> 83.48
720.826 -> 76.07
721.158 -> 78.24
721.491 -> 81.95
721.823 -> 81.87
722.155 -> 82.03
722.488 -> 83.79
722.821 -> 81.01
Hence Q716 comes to 80.7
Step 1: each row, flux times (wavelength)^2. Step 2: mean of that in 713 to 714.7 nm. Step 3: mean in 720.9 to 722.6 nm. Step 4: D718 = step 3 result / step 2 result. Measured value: 1.03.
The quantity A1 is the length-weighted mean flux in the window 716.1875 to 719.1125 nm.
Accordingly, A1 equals 82.1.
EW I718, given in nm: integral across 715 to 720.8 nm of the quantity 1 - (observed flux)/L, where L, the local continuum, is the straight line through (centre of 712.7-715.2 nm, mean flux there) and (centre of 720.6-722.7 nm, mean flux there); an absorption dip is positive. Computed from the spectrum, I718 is -0.062 nm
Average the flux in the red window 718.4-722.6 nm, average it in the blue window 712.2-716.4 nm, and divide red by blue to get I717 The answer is 1.00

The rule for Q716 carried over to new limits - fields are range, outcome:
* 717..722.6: 81.9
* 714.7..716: 82.1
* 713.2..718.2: 81.7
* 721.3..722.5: 82.1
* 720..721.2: 80.3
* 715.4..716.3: 80.3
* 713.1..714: 80.1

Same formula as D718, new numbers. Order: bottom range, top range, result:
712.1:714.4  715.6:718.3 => 1.02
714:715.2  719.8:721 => 0.99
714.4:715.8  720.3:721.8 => 0.99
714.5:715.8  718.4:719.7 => 1.00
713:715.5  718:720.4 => 1.03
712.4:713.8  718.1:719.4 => 1.04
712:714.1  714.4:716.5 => 1.02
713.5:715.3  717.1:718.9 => 1.02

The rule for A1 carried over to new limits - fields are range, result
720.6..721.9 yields 79.5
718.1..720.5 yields 82.4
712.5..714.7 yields 80.9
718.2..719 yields 82.2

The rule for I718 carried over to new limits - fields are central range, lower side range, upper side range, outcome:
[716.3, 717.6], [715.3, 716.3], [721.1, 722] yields -0.01 nm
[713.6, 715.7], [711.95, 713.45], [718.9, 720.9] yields -0.02 nm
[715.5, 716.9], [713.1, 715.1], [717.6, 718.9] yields 0.03 nm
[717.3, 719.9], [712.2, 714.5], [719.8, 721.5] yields -0.06 nm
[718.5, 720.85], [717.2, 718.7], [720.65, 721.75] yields -0.02 nm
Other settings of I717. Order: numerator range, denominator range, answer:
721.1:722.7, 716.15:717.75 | 1.01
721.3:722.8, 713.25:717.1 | 1.01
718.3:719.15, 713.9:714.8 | 1.00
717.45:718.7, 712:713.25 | 1.03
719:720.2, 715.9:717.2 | 1.02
